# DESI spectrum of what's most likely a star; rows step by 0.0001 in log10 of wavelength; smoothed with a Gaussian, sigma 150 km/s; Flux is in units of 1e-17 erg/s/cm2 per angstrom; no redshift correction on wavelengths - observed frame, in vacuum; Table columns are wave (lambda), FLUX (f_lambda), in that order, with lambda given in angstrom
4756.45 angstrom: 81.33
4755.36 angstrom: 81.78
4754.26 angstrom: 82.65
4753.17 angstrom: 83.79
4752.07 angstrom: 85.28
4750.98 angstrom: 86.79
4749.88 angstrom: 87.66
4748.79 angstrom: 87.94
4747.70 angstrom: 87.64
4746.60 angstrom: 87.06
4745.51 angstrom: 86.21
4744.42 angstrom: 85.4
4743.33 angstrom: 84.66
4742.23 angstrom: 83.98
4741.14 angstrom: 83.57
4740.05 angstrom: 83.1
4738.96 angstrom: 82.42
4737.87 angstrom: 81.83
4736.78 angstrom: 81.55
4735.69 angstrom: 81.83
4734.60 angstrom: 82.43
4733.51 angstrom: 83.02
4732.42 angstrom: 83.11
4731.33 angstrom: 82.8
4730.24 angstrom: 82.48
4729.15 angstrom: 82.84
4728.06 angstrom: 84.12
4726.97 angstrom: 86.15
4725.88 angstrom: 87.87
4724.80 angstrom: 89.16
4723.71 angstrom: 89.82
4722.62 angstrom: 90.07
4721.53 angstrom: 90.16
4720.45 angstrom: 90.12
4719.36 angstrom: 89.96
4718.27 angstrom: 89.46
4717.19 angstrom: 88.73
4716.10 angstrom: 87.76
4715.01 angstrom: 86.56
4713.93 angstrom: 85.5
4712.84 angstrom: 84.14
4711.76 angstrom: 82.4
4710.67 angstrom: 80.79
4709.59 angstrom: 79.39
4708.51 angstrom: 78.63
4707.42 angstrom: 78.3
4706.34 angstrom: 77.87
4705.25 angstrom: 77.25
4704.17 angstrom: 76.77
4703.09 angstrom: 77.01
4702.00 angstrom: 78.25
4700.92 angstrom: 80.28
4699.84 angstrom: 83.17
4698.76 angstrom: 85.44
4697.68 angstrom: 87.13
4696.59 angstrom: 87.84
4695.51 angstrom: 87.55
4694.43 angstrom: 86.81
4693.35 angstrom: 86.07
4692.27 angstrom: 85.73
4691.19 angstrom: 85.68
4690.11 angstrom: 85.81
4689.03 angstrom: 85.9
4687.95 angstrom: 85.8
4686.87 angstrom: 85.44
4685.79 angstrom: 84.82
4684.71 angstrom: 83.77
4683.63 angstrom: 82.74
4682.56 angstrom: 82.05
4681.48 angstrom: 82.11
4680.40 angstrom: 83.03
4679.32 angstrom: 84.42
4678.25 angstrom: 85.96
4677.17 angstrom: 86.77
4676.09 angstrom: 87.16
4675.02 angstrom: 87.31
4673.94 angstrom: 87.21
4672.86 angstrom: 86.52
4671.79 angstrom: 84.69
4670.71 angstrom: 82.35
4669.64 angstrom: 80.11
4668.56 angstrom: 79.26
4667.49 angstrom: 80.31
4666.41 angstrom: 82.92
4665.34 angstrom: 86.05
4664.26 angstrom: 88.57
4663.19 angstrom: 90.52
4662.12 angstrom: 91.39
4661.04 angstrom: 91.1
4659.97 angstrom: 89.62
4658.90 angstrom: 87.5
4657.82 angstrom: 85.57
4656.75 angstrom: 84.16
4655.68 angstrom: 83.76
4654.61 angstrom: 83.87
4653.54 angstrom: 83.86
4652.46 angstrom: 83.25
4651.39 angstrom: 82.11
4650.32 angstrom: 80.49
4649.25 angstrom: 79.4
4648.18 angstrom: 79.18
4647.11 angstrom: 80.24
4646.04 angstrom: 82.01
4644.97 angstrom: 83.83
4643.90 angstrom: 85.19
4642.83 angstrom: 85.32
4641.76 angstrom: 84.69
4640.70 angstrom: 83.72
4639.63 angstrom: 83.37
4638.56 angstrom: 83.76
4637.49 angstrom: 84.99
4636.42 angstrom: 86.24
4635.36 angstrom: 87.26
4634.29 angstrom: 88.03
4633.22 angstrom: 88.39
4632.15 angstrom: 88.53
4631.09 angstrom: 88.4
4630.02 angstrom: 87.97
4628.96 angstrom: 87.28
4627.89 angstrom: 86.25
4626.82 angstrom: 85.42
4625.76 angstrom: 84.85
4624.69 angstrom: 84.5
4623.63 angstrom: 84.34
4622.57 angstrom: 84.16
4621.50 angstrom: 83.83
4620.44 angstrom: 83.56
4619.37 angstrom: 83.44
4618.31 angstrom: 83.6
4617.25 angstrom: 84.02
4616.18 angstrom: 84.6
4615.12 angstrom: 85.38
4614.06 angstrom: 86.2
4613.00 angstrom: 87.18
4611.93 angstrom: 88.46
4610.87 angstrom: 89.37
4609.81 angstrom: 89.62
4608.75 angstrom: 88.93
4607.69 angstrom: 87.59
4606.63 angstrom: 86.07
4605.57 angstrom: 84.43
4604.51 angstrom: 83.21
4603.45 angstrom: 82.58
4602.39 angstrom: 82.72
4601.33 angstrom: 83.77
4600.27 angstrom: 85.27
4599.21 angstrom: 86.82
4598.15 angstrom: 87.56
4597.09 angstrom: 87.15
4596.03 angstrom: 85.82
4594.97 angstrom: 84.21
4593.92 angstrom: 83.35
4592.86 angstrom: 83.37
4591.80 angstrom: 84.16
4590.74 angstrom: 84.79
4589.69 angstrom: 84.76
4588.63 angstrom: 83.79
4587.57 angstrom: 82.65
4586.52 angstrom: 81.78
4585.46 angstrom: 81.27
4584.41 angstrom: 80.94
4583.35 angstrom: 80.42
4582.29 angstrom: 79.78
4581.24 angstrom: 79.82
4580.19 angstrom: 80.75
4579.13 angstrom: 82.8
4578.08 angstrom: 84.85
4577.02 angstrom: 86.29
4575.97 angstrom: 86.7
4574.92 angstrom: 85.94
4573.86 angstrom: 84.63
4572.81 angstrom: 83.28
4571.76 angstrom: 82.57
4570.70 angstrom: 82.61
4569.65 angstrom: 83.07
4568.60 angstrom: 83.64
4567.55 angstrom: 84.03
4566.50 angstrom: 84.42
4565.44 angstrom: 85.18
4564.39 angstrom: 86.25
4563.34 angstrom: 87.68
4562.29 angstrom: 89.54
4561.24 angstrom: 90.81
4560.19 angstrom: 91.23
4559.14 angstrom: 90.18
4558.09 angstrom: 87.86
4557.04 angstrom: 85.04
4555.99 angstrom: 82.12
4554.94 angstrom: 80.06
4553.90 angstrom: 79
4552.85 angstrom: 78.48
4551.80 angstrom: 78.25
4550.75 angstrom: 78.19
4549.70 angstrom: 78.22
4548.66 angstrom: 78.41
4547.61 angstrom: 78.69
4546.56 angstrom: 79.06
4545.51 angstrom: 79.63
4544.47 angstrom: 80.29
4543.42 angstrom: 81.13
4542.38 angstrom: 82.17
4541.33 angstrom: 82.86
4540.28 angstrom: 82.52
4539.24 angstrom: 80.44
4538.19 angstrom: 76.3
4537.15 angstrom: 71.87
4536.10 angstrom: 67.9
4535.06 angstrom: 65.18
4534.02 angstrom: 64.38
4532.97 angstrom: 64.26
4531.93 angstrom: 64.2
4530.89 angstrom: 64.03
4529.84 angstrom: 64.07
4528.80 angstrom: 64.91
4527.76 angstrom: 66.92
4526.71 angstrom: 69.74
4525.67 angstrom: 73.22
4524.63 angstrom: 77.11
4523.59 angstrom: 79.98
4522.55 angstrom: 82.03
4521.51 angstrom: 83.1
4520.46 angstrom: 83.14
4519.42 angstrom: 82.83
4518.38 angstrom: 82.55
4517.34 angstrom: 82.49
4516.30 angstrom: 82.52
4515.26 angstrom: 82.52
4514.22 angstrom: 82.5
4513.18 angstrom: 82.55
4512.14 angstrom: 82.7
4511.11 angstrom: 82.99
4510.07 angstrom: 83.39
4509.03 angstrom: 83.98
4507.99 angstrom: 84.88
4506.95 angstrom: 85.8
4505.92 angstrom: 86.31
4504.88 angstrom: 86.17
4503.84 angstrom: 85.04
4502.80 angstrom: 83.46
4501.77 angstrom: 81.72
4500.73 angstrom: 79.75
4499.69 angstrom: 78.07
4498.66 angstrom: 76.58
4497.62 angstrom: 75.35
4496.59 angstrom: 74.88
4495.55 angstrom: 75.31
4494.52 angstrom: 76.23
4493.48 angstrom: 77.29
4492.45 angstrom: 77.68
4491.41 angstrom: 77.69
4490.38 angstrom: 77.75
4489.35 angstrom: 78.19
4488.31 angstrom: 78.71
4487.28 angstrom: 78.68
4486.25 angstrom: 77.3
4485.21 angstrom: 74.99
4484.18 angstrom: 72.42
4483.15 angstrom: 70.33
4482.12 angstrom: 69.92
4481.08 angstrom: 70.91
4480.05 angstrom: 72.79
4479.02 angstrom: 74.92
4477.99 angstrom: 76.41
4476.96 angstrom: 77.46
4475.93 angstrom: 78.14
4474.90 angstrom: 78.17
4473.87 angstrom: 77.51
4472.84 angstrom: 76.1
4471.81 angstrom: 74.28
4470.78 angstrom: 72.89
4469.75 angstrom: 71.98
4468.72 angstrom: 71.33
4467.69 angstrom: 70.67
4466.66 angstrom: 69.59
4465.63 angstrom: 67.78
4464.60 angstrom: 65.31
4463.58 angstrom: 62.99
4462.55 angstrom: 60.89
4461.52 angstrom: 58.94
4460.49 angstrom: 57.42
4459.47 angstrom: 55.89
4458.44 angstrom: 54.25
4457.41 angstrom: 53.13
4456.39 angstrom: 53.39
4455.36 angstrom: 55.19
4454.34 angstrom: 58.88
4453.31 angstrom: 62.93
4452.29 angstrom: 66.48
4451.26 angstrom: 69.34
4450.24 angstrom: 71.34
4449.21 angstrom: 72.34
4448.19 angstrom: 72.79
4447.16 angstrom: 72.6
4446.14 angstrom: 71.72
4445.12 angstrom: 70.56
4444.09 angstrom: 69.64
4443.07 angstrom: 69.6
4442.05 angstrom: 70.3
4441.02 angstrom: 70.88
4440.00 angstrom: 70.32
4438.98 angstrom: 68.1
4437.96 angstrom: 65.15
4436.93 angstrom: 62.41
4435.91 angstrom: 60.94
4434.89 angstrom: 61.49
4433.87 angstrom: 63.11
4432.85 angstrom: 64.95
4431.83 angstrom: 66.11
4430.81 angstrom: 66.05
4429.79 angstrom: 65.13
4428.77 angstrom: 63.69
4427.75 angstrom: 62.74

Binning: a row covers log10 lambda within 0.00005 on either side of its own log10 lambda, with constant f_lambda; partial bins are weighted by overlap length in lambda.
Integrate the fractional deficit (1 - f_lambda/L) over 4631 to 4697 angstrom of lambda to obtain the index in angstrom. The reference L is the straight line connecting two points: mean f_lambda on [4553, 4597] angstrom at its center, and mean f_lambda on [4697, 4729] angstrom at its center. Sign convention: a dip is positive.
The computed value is -0.6 angstrom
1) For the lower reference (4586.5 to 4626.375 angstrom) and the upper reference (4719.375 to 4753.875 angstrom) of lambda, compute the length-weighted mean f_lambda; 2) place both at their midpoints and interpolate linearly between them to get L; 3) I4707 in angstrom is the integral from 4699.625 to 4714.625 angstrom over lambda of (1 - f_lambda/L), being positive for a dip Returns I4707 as 0.9 angstrom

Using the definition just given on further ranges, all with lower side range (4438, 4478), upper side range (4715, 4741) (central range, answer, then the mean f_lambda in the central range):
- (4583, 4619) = -3.57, 84.9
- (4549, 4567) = -2.37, 84.2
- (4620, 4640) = -1.70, 85.9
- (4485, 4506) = -2.56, 78.8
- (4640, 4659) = -0.63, 83.1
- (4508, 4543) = -2.11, 76.5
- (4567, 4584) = -1.72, 83.2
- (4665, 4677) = -0.32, 84.1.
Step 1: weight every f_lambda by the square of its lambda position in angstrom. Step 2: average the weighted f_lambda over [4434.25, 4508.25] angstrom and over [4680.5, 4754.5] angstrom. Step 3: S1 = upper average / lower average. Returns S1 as 1.31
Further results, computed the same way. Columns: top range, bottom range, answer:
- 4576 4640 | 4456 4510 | 1.22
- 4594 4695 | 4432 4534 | 1.26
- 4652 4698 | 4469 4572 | 1.16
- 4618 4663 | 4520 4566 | 1.14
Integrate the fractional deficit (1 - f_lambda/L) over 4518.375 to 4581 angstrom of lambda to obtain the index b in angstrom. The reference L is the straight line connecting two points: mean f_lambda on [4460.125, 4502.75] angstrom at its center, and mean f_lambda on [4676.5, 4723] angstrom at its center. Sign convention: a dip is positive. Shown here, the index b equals -2.08 angstrom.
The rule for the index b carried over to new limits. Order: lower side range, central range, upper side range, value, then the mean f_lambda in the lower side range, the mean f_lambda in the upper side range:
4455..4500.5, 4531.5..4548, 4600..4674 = 0.33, 71.2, 85.1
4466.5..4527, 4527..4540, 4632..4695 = 1.88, 78.3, 84.8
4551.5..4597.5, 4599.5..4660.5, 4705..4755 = -0.55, 84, 84.7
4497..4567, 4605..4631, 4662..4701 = -0.99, 79.6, 85.1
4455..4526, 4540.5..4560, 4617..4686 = -0.61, 75.3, 84.8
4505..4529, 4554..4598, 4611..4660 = -0.87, 80.7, 84.8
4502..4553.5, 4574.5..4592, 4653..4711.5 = -0.61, 78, 84.1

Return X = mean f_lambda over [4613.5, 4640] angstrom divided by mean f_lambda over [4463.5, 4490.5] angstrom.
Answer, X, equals 1.16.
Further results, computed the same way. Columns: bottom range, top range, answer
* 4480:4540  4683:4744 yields 1.09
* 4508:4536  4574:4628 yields 1.11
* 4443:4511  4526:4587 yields 1.09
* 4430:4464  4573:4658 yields 1.31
